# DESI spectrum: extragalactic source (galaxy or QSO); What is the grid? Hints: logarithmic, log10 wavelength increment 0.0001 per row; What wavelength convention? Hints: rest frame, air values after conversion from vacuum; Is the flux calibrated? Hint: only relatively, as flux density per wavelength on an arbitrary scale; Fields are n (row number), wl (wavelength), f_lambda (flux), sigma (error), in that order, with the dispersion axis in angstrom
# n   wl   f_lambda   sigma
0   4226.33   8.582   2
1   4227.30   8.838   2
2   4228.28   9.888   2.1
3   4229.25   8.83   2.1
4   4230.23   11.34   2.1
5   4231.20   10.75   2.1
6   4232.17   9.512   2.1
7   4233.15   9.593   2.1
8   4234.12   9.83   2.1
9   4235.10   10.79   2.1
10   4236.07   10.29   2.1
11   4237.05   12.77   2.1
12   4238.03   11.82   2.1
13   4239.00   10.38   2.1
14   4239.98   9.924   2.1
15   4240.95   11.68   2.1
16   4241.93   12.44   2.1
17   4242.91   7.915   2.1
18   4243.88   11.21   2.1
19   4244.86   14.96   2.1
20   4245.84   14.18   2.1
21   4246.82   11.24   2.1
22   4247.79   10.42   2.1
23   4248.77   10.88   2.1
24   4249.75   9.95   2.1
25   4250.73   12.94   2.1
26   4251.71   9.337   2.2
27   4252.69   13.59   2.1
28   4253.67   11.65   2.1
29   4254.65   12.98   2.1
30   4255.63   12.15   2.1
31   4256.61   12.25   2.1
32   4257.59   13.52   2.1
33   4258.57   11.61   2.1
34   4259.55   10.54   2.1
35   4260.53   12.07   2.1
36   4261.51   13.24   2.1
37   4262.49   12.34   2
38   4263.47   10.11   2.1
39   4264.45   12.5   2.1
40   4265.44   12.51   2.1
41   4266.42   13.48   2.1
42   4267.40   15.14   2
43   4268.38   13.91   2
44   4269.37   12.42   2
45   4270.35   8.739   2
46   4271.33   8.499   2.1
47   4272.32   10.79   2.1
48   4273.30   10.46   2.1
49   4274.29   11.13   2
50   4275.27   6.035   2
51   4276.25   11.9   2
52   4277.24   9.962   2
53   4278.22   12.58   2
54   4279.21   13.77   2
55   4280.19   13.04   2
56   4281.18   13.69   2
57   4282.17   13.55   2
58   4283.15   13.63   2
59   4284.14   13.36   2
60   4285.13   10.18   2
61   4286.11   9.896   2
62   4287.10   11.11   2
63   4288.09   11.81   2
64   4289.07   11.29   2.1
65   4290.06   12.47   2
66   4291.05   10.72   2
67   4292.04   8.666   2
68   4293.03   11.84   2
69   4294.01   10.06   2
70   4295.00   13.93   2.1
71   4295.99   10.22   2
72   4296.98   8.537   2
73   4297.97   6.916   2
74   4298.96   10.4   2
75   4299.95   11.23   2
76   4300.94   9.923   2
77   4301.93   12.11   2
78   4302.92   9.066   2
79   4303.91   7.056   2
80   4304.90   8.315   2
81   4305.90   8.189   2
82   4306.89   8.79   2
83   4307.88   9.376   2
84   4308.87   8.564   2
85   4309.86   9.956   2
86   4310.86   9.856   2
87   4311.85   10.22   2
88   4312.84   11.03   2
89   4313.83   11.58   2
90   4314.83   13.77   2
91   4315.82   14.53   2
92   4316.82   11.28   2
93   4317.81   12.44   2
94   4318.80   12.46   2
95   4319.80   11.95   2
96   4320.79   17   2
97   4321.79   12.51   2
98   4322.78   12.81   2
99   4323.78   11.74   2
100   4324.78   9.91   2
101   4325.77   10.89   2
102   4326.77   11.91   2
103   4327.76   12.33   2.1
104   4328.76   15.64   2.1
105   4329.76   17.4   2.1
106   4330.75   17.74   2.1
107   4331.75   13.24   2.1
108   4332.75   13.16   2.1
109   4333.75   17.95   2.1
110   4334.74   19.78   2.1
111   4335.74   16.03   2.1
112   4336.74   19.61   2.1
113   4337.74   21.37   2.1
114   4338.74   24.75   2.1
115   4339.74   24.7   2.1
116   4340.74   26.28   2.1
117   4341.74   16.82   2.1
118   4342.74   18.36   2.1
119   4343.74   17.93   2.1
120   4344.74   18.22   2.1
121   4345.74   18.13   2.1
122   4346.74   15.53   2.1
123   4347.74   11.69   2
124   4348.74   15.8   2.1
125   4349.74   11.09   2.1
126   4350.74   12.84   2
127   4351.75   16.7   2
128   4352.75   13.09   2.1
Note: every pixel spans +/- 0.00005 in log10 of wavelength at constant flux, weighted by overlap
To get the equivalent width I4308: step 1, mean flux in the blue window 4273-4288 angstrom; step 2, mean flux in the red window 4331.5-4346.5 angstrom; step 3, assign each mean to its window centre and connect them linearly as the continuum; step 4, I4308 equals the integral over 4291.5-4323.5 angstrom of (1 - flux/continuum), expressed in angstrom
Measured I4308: 9.2 angstrom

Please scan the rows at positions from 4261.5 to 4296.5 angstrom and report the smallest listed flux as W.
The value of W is 6.035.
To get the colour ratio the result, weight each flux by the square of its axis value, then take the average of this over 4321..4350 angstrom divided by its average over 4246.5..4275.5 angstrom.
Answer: 1.5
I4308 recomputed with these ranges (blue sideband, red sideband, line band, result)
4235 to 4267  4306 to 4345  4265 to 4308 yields 7.1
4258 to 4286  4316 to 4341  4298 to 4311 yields 4.3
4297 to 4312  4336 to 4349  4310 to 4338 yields 1.1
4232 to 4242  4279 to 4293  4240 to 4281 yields -1.4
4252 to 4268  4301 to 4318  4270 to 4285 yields 0.3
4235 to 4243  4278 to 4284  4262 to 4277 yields 1.7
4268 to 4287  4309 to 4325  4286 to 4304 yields 1.9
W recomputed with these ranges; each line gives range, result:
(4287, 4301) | 6.916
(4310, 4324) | 9.856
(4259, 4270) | 10.11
